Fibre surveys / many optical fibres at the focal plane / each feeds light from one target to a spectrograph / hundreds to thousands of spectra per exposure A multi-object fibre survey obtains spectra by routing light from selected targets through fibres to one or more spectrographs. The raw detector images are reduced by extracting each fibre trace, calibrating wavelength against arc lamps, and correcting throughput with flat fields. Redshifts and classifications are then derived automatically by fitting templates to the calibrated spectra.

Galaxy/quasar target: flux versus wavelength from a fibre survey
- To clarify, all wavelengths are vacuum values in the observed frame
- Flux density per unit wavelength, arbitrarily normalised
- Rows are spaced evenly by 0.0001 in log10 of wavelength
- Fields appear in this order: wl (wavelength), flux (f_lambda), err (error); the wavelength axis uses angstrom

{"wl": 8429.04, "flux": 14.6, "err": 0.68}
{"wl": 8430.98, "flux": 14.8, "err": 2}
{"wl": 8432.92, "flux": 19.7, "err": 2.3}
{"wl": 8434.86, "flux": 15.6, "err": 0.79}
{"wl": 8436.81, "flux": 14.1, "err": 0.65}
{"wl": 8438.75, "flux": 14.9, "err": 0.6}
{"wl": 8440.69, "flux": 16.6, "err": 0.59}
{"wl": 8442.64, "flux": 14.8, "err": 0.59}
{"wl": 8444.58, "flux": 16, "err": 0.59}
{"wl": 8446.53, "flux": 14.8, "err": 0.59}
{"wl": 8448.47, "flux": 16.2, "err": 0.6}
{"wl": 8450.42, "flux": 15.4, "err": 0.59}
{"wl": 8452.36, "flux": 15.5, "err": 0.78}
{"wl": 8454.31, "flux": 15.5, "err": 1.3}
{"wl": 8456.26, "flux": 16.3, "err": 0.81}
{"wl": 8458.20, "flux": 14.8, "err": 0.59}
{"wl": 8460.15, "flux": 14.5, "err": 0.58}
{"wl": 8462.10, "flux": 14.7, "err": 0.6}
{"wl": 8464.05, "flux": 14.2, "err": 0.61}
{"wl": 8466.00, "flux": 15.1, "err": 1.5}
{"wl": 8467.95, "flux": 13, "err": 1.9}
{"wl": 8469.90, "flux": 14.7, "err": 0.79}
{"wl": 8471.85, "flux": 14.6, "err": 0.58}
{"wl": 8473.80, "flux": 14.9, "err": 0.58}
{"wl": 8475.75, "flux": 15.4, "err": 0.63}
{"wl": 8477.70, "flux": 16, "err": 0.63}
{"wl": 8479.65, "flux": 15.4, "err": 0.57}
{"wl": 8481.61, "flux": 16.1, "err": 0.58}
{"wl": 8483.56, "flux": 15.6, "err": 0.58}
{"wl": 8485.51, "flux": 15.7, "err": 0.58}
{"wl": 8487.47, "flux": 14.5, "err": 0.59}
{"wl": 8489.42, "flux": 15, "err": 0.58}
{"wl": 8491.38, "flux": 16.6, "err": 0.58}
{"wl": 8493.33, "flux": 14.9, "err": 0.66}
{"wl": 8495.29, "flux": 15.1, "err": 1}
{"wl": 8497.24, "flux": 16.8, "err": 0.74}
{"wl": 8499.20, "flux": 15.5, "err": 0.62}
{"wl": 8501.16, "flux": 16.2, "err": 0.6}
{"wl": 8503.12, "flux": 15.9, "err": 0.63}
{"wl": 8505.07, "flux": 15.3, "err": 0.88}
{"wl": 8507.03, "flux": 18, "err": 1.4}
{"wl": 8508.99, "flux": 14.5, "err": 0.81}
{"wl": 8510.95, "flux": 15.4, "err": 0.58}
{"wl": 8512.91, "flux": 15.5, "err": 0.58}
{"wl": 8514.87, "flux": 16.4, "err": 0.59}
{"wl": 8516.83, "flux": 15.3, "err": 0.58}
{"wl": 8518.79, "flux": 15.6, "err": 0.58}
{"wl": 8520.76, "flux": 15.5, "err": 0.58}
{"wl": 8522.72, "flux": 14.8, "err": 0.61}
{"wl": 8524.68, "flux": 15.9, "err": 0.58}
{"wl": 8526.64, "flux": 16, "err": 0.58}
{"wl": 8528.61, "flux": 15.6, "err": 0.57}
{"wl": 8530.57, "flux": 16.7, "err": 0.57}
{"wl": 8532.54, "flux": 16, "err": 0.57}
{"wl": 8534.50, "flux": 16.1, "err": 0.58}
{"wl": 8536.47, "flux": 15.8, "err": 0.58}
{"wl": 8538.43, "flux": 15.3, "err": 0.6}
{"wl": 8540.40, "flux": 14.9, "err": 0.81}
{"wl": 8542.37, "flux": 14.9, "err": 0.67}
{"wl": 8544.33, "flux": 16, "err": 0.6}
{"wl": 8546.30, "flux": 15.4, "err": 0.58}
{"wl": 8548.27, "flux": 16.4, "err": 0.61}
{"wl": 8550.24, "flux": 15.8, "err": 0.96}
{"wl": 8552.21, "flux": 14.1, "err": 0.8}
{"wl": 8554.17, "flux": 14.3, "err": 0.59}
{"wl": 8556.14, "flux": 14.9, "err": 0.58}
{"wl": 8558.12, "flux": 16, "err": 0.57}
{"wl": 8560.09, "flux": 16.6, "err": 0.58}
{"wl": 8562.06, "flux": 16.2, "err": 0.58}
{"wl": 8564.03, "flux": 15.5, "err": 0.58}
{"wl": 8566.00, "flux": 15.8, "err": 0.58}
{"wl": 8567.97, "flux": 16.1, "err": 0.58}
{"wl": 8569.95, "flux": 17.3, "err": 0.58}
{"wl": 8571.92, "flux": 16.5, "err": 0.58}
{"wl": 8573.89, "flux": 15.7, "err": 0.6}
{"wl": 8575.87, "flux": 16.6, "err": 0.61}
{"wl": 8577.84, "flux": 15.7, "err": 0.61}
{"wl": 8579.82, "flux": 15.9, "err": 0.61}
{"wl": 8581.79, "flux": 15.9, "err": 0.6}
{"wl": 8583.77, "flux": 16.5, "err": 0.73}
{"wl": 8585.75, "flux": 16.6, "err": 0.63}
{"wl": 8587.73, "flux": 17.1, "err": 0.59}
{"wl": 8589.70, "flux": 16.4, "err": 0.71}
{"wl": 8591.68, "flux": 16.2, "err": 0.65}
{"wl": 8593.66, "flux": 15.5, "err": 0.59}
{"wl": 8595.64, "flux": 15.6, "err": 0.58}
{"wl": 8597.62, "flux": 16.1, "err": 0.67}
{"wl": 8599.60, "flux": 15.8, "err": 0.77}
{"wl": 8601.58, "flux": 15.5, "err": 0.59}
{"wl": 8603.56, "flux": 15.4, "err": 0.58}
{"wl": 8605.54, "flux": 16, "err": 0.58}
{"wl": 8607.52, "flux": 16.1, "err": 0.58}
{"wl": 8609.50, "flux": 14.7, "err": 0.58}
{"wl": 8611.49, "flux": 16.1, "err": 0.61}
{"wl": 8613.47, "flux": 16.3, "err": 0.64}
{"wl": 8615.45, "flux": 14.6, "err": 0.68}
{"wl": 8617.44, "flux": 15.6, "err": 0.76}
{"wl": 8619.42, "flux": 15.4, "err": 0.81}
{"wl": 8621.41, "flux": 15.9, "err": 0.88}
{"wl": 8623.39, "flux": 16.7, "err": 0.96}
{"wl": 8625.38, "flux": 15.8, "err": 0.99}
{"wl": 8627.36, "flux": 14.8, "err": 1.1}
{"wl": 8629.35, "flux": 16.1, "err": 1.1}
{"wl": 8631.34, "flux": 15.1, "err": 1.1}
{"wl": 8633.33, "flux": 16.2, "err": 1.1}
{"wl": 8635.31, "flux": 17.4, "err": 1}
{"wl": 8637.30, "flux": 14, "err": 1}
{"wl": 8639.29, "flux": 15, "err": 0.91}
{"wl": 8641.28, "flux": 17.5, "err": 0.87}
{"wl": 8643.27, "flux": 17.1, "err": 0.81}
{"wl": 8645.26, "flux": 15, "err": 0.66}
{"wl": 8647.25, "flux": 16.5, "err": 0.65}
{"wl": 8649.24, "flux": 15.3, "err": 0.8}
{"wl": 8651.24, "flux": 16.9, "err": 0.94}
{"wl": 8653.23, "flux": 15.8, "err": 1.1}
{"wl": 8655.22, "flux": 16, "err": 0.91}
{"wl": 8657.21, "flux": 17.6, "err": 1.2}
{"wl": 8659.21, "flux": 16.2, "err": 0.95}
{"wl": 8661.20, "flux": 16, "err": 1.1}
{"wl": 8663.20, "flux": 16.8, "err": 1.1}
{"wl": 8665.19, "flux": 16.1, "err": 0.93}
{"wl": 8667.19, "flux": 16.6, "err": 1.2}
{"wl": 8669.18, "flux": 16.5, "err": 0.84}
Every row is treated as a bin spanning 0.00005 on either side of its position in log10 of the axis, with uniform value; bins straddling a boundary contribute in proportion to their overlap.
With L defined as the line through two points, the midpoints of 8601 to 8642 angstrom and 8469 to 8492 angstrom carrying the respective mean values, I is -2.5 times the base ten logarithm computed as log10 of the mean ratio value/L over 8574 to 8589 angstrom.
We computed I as -0.05 mag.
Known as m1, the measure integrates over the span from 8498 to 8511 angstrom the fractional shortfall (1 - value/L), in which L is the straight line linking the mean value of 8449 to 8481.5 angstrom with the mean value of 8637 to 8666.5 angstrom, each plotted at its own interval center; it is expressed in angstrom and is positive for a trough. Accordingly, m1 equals -0.5 angstrom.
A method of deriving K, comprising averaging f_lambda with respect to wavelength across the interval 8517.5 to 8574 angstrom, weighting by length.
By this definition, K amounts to 15.7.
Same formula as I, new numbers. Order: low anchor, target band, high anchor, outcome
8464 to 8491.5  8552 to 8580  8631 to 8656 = -0.019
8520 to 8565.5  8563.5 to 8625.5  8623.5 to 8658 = -0.010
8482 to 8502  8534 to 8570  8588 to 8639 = 0.005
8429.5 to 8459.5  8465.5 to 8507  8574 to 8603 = 0.024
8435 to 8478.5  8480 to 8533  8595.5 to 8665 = -0.026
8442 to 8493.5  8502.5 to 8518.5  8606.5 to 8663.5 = -0.028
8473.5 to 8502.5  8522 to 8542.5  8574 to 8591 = 0.017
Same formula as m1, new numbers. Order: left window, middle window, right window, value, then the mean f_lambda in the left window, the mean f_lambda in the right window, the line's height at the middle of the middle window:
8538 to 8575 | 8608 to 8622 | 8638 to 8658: 0.44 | 15.7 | 16.2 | 16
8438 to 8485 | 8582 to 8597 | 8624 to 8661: -0.44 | 15.2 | 16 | 15.8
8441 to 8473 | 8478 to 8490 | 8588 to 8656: -0.21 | 15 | 15.8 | 15.2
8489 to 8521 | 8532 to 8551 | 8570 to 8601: 0.34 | 15.8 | 16.2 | 15.9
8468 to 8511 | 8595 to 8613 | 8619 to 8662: 0.20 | 15.5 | 16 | 15.9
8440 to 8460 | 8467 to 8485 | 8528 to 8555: 0.50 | 15.5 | 15.5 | 15.5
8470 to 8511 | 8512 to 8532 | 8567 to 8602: 0.05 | 15.6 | 16.2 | 15.8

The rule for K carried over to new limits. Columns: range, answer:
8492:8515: 15.8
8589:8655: 15.8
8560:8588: 16.2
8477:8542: 15.7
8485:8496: 15.3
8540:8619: 15.8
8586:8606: 16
